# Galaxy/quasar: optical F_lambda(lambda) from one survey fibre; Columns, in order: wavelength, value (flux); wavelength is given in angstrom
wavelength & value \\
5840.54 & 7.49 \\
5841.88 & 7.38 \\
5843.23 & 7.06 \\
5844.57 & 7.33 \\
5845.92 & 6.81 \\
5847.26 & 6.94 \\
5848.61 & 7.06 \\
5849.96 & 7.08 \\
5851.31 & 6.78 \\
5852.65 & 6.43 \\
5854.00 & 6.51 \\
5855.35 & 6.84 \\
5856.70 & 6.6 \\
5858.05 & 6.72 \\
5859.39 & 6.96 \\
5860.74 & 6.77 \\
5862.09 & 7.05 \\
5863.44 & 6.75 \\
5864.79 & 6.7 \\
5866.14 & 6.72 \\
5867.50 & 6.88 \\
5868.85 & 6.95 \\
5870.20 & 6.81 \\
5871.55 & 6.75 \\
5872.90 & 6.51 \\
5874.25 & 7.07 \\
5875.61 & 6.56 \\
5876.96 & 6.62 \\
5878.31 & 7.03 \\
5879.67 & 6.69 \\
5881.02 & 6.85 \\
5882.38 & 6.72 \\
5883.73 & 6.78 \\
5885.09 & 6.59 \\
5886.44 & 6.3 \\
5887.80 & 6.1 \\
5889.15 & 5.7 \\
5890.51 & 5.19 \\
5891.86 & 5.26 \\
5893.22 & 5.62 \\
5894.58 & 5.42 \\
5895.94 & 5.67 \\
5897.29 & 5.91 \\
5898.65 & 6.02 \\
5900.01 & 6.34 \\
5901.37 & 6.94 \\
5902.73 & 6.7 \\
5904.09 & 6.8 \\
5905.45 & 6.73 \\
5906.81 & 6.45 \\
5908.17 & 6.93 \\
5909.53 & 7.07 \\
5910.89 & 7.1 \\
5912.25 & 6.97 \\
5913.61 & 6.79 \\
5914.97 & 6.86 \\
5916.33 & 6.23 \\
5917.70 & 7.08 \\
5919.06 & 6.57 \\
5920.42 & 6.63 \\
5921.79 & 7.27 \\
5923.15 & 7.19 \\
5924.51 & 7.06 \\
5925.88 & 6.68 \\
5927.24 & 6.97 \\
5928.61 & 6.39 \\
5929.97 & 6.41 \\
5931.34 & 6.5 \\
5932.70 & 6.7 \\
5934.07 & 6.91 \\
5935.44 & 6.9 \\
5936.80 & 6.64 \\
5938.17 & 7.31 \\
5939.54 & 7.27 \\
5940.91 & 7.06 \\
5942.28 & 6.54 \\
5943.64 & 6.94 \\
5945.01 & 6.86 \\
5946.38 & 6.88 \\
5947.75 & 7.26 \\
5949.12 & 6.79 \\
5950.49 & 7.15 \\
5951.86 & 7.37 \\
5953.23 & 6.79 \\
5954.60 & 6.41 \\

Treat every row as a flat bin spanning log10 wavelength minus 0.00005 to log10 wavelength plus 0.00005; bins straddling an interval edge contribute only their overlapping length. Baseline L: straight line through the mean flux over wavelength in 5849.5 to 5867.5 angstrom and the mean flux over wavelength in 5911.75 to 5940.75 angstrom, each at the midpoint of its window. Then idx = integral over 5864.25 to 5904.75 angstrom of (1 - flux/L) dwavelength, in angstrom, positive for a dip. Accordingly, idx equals 2.28 angstrom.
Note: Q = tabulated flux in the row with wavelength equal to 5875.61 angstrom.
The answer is 6.56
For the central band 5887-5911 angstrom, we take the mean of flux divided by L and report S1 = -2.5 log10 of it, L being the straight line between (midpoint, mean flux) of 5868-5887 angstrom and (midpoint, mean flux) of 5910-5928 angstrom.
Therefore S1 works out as 0.10 mag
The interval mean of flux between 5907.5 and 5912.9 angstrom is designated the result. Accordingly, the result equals 7.02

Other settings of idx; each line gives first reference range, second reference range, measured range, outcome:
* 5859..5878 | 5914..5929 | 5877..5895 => 1.6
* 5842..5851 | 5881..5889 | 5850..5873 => 0.2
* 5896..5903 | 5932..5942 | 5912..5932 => -0.2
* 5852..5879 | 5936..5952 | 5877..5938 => 3.0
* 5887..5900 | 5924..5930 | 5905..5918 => -1.2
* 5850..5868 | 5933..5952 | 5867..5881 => 0.0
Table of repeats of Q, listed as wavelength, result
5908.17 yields 6.93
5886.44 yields 6.3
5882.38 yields 6.72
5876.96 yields 6.62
